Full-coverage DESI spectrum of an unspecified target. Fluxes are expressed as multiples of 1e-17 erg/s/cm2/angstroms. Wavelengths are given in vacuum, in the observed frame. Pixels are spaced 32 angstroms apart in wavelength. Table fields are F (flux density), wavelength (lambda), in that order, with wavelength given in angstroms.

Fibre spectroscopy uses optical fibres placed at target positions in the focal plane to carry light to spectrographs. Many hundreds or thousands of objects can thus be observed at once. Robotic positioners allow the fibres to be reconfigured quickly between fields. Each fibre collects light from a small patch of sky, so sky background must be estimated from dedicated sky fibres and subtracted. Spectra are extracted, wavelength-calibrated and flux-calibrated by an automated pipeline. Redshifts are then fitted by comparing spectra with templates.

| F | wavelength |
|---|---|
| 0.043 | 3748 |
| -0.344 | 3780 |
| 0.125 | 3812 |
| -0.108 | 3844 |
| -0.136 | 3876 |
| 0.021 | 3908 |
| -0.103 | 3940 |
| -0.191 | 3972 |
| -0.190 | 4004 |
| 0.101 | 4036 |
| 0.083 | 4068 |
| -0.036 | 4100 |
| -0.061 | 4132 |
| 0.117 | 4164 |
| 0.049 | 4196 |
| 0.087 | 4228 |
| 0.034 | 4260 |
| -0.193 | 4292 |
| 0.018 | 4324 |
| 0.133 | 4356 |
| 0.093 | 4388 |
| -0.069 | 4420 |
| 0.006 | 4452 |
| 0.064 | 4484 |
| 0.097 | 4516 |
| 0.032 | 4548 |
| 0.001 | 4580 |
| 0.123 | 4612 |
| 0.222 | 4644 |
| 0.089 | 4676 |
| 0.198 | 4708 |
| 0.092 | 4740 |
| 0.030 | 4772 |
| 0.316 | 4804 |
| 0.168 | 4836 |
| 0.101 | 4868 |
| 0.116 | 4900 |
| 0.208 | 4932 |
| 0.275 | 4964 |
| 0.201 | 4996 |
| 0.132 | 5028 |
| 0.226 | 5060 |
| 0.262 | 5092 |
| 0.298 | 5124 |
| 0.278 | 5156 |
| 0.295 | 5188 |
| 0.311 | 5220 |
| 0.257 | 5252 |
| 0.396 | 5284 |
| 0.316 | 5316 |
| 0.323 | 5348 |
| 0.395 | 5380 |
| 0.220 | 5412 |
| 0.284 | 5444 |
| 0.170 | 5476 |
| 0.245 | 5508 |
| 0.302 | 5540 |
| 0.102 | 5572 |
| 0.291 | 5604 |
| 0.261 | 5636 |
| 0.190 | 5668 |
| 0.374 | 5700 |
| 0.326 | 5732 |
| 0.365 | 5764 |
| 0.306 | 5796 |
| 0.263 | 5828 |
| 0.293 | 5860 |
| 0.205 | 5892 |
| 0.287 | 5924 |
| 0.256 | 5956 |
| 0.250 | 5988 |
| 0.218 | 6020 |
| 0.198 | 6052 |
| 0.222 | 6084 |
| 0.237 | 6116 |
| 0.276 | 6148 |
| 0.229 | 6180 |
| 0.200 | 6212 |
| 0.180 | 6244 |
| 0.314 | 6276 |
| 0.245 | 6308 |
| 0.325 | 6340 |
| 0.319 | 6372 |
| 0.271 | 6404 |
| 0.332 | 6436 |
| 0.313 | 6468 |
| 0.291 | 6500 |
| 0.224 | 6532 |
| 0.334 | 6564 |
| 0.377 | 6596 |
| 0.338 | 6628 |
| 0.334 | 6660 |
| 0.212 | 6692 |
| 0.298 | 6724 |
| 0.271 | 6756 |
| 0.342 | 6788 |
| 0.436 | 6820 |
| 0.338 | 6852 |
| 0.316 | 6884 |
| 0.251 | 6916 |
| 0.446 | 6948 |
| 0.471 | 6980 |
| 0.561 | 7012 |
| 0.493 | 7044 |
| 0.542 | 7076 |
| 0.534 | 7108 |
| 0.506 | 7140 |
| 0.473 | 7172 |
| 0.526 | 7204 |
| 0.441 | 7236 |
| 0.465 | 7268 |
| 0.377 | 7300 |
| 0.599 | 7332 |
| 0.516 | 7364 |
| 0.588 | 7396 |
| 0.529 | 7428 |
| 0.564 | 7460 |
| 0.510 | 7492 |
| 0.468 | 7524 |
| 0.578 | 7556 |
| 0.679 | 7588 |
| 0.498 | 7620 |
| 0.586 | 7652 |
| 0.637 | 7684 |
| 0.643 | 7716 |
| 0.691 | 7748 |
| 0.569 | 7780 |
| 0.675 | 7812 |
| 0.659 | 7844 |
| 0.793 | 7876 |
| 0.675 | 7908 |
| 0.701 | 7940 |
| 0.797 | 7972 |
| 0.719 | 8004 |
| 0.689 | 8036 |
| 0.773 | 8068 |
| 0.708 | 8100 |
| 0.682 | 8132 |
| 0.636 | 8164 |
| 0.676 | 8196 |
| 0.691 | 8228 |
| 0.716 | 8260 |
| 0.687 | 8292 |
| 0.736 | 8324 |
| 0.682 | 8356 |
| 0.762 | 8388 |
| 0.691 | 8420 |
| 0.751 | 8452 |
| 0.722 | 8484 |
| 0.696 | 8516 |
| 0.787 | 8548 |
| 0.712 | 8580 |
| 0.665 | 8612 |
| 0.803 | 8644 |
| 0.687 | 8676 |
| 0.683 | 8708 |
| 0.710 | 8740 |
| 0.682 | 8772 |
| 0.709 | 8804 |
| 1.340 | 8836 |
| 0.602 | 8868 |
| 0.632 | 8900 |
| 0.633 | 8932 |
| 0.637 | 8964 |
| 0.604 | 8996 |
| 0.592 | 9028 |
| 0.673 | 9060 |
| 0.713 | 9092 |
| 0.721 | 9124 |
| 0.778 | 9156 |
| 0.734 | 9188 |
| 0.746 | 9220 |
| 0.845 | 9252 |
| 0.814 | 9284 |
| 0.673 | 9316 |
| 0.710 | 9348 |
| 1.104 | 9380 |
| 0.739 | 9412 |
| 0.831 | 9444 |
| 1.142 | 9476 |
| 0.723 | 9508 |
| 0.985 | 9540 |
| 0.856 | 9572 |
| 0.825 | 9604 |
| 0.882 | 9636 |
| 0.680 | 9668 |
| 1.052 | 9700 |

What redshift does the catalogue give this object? 0.75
